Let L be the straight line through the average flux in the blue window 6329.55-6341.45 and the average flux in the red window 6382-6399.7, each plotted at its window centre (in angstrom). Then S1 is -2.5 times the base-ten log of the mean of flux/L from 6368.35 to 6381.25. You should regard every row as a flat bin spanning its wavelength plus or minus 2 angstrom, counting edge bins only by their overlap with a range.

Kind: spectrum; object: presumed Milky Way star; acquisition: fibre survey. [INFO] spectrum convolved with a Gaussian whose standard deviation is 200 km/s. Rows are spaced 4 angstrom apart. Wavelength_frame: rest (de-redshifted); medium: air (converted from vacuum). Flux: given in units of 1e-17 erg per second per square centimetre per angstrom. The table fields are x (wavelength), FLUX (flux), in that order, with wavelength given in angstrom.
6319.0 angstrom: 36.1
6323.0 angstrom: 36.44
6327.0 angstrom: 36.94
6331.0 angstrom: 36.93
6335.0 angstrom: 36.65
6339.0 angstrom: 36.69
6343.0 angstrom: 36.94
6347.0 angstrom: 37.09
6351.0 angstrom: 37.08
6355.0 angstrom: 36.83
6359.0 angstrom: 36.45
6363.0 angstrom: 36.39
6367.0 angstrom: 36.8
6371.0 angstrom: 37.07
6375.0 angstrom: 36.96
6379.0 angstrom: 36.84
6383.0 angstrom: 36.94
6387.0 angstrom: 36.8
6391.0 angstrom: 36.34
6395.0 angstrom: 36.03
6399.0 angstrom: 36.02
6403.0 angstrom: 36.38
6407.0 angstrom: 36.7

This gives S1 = -0.01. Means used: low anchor 36.8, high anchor 36.4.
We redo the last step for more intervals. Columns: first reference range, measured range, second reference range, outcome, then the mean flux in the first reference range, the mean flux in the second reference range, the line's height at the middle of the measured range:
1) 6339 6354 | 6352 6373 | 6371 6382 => 0.01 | 37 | 36.9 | 37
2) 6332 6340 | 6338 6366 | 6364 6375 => 0.00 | 36.7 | 36.9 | 36.8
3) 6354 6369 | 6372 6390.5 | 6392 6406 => -0.01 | 36.6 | 36.2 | 36.4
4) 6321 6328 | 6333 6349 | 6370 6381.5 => 0.00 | 36.7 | 36.9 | 36.7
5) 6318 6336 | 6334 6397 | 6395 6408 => -0.01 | 36.6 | 36.3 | 36.5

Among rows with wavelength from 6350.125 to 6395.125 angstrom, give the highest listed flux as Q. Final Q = 37.08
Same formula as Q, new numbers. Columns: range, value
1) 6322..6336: 36.94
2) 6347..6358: 37.09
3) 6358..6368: 36.8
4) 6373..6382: 36.96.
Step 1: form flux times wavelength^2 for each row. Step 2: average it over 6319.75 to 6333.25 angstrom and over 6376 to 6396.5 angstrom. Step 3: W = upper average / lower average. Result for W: 1.0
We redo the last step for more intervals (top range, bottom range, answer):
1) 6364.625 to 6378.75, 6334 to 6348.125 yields 1.01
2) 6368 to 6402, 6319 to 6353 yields 1.01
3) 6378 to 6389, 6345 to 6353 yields 1.00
